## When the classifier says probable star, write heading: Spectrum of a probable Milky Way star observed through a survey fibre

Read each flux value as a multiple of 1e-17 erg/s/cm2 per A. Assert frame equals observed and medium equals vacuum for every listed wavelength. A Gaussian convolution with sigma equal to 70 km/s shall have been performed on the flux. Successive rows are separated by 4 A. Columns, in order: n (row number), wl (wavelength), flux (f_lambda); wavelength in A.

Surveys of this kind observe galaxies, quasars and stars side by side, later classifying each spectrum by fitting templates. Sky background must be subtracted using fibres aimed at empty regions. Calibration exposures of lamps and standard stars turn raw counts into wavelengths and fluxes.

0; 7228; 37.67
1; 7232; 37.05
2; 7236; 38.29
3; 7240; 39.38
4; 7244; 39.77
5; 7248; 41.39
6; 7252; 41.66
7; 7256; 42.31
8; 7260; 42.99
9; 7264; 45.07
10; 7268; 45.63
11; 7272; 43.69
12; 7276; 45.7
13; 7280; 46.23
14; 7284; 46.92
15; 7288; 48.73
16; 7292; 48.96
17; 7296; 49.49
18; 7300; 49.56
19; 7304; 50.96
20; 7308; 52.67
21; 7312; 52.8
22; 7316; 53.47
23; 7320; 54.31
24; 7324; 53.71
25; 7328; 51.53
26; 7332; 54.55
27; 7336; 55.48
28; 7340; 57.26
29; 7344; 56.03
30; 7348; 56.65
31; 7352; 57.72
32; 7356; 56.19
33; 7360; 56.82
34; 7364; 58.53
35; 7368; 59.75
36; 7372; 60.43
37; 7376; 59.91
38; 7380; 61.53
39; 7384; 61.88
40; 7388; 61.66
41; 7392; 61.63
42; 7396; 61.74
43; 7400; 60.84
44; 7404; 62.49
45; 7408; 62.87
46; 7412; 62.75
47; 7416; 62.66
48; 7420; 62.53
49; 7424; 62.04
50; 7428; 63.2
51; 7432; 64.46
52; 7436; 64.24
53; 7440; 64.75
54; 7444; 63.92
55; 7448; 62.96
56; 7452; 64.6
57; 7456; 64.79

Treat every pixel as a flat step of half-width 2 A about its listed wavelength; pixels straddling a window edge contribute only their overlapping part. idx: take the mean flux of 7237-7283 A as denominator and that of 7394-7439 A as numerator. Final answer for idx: 1.46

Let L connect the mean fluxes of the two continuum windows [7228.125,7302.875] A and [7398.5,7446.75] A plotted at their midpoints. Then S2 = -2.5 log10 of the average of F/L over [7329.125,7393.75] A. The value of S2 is -0.05 mag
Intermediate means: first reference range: 44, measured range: 58.4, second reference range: 63.1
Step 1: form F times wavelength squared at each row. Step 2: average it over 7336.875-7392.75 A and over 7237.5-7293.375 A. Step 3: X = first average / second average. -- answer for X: 1.37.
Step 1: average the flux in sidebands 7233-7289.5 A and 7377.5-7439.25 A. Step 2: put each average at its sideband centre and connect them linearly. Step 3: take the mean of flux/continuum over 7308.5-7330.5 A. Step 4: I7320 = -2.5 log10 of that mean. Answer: -0.05 mag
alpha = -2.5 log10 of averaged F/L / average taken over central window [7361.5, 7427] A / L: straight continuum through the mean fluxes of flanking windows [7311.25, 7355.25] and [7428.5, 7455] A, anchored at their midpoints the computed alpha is -0.02 mag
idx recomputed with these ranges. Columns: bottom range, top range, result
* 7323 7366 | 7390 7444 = 1.12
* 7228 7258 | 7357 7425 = 1.53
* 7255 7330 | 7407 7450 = 1.30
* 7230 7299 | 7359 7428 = 1.40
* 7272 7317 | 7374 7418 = 1.26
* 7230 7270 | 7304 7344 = 1.30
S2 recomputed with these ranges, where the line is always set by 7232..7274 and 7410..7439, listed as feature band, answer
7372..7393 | -0.06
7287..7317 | -0.06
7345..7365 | -0.05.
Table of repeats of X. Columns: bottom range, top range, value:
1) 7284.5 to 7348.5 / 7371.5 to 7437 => 1.21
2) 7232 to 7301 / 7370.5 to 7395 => 1.43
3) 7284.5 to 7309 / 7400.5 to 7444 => 1.31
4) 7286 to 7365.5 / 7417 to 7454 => 1.22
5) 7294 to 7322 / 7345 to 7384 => 1.15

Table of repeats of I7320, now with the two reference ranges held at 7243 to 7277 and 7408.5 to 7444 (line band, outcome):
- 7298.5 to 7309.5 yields -0.056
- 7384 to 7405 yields -0.039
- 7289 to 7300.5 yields -0.042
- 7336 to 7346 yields -0.068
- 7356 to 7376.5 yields -0.051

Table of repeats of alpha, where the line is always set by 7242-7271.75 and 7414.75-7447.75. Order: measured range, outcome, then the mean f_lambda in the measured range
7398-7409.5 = -0.03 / 62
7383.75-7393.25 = -0.06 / 61.7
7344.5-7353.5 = -0.06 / 57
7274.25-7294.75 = -0.03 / 47.4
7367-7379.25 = -0.07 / 60.2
